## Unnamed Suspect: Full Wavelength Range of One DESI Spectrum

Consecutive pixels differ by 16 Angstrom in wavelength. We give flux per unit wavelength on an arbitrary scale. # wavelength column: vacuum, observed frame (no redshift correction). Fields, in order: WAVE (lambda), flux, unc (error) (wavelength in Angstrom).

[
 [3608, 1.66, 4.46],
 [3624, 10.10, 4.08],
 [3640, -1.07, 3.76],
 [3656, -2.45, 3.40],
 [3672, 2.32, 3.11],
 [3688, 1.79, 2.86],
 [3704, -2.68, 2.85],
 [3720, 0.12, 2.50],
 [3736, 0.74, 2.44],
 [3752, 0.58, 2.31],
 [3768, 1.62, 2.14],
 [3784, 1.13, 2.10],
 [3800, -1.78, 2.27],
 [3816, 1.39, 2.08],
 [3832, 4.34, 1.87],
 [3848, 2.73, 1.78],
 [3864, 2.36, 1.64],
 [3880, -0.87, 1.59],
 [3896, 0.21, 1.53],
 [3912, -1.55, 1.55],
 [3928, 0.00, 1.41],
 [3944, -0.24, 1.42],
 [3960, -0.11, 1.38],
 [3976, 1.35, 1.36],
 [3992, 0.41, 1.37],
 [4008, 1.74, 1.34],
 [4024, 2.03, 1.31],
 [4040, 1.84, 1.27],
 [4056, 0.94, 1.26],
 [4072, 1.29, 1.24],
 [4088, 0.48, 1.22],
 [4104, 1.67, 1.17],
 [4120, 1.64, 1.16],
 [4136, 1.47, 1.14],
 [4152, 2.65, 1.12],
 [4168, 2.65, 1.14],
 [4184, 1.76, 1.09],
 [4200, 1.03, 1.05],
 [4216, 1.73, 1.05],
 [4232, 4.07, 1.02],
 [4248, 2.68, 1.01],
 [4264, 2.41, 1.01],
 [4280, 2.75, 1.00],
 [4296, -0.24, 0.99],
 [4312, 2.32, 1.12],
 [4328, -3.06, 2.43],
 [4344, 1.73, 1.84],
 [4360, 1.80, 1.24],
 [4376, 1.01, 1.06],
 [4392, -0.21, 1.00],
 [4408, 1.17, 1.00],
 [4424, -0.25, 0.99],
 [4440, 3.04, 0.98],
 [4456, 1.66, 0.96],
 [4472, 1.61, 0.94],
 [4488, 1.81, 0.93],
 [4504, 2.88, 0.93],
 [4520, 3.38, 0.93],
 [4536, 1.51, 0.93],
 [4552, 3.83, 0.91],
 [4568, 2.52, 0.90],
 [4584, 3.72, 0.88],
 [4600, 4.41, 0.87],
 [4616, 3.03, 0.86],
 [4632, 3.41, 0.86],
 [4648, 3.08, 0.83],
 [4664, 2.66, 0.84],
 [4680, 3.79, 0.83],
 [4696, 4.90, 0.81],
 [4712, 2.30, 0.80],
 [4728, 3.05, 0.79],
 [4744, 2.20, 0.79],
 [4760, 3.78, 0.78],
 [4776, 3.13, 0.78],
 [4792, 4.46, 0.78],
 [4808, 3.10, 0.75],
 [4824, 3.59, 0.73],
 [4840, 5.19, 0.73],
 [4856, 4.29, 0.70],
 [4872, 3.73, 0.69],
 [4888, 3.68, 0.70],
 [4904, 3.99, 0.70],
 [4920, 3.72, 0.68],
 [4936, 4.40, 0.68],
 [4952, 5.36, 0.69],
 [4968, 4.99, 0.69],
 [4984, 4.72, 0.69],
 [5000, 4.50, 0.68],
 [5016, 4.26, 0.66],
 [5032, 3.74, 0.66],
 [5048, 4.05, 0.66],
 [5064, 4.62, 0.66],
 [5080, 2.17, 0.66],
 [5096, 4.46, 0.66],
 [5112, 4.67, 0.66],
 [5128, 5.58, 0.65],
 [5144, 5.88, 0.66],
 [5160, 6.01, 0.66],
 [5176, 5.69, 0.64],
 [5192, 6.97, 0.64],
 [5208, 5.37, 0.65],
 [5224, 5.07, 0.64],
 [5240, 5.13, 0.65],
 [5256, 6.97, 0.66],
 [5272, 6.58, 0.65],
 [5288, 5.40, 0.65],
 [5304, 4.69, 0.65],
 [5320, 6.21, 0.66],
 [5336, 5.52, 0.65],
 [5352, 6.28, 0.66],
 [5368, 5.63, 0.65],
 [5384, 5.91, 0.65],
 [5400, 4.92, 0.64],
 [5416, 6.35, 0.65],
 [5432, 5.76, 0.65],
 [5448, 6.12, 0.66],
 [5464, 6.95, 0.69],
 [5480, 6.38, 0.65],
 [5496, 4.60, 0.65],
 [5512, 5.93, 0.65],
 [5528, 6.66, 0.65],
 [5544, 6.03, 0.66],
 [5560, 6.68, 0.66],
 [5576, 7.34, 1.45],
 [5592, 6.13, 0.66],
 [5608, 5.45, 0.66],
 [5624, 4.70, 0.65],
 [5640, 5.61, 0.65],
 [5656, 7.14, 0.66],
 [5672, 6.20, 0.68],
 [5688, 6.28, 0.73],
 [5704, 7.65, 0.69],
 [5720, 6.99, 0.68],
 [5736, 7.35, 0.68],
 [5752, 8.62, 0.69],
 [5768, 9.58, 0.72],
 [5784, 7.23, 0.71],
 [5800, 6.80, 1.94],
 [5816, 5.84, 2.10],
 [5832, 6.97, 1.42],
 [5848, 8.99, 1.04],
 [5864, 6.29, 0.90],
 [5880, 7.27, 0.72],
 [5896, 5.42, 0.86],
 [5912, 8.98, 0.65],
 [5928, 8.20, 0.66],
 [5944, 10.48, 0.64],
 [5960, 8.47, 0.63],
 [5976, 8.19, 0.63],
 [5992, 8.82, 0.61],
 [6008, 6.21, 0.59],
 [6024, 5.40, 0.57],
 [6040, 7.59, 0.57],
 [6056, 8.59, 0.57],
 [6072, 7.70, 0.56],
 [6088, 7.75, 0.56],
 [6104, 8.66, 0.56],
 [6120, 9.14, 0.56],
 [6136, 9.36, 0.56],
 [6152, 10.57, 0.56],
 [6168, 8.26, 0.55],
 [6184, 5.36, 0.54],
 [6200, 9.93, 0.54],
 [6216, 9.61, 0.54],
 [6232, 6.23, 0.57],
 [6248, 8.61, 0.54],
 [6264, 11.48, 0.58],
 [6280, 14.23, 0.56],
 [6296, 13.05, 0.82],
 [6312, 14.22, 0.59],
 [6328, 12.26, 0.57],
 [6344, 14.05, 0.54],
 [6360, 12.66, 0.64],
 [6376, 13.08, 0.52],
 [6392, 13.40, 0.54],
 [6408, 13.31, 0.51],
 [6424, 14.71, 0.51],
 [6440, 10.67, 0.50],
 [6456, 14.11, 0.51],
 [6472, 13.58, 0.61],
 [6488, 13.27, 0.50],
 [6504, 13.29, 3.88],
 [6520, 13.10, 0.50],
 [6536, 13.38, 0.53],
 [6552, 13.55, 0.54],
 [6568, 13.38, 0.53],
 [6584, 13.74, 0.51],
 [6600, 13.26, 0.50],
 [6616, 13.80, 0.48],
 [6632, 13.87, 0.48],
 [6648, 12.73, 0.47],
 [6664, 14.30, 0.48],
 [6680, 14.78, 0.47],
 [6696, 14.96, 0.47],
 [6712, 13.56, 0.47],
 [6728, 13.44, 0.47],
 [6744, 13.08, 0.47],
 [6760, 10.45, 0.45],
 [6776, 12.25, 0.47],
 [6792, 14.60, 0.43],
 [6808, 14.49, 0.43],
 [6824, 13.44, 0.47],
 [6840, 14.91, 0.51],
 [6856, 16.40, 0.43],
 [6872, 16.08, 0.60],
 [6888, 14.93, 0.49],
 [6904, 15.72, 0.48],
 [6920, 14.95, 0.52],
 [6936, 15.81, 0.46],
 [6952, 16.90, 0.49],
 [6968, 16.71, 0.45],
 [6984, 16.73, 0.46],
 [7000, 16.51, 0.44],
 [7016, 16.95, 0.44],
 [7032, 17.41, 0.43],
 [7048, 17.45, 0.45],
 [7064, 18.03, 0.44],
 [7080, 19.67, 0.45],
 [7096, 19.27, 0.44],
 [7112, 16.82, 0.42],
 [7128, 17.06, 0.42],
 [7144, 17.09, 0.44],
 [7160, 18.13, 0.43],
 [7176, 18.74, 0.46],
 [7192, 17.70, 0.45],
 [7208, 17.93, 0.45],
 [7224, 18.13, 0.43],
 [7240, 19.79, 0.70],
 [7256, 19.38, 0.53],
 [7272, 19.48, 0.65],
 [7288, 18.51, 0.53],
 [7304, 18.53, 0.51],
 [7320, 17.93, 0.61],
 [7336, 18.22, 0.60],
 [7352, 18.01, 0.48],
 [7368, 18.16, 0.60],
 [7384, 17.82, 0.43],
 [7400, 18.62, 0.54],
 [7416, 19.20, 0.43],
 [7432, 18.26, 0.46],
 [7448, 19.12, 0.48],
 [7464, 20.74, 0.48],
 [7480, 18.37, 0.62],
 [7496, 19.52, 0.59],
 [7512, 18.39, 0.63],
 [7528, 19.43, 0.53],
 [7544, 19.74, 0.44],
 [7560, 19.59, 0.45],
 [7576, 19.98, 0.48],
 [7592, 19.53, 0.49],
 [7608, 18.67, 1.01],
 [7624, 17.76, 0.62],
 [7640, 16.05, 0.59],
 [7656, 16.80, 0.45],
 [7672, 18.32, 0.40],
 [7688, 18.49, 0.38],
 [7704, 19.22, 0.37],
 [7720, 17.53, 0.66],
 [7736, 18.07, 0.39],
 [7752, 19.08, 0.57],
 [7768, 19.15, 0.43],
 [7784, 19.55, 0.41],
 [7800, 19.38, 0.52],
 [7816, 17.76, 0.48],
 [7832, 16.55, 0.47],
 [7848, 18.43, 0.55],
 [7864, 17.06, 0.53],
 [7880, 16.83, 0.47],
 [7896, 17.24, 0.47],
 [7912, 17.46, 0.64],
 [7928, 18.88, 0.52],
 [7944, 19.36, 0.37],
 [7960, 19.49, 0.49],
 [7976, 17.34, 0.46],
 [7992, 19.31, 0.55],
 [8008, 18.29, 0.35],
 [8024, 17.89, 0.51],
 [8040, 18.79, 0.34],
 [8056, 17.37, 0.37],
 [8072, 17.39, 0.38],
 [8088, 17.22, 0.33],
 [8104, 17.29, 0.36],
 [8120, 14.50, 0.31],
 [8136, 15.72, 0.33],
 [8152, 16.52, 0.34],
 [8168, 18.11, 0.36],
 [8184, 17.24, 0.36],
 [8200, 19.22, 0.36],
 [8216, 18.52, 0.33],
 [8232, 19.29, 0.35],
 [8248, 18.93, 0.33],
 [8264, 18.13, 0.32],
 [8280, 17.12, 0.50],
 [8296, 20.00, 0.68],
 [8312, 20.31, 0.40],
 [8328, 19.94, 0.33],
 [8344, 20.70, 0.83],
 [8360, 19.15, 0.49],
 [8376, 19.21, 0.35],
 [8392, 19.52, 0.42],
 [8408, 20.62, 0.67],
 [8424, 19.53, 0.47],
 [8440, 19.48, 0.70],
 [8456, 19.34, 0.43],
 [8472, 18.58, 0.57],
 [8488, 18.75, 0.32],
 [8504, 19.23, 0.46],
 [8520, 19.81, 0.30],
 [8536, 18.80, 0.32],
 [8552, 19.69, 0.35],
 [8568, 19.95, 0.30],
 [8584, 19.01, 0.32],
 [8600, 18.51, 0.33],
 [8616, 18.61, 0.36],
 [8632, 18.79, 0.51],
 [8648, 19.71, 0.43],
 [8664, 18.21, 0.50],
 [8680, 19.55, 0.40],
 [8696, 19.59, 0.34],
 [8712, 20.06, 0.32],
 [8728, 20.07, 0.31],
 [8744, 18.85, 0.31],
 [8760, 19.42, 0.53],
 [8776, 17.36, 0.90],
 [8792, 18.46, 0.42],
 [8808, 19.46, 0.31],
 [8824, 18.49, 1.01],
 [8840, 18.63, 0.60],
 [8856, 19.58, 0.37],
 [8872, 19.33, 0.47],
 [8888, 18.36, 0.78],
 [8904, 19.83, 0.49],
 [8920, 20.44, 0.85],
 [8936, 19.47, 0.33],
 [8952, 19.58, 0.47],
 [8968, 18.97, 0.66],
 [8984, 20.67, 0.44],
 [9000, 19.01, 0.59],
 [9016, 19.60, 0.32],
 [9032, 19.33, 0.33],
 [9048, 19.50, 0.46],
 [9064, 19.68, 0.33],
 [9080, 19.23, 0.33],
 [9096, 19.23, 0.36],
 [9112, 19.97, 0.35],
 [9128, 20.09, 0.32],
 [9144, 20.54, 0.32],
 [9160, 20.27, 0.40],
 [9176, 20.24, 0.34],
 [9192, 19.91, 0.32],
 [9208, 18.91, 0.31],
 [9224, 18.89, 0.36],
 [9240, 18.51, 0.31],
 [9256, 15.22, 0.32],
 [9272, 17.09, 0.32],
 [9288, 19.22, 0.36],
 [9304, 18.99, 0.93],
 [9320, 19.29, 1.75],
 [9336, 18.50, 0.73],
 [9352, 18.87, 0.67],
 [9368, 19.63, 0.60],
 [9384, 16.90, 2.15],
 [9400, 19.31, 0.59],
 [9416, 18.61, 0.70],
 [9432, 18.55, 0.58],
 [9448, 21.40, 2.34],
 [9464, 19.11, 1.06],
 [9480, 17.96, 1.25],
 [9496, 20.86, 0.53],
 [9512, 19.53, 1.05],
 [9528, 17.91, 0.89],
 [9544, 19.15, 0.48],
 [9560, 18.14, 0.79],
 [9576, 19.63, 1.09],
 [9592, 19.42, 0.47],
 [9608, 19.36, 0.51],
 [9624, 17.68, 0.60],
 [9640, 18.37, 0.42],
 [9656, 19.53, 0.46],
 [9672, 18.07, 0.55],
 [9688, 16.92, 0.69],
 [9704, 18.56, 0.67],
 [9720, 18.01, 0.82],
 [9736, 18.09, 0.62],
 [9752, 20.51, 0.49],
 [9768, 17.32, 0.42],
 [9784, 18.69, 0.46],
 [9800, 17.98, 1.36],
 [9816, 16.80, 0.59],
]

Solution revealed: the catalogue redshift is 0.571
